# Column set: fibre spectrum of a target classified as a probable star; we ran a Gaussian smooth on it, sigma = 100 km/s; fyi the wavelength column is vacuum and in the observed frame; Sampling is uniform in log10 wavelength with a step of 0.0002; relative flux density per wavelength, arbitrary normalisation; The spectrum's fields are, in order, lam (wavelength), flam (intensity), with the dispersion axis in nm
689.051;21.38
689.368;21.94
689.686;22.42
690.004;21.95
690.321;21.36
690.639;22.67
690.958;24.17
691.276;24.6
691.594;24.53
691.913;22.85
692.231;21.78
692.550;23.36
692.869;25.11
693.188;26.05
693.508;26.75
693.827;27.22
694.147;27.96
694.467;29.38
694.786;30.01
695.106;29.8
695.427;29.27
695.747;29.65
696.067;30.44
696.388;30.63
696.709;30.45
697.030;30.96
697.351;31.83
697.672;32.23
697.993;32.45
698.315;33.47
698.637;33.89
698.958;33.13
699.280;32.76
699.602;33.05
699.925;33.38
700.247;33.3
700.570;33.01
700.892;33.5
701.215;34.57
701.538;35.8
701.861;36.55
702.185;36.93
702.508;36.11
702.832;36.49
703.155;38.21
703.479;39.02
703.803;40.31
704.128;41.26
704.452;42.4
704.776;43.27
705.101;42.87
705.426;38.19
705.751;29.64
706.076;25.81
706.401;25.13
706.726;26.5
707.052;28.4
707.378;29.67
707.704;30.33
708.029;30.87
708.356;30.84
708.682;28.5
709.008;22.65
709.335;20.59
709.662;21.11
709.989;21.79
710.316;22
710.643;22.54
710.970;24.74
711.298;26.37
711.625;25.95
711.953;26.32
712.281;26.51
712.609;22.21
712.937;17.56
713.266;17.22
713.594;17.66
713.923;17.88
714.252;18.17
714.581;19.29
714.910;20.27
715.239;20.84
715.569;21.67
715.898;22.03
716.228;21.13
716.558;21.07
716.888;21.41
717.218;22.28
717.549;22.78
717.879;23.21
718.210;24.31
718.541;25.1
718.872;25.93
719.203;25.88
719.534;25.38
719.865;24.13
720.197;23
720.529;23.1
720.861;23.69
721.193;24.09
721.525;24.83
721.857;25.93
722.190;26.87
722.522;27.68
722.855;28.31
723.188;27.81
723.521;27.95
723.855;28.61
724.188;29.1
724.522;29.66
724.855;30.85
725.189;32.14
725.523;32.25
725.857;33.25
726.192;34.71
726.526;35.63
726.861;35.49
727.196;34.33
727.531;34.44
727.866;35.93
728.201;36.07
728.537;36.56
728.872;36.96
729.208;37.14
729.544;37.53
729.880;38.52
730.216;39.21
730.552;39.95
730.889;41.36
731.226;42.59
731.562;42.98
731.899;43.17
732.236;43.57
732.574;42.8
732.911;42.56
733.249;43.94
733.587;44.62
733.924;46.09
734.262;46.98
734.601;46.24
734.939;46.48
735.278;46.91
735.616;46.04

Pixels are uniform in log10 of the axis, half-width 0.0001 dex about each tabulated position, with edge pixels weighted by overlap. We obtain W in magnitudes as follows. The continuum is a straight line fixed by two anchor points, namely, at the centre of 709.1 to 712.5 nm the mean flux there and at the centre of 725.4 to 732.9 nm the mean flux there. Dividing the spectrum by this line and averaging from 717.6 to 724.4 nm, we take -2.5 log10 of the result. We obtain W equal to 0.23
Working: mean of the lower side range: 23.7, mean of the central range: 25.7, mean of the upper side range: 38.1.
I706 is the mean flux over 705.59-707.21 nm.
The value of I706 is 27.1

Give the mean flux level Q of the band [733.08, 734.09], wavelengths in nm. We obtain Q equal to 44.9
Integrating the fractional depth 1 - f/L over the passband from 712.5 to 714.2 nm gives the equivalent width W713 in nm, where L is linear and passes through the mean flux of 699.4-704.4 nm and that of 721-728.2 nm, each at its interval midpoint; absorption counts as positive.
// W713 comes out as 0.76 nm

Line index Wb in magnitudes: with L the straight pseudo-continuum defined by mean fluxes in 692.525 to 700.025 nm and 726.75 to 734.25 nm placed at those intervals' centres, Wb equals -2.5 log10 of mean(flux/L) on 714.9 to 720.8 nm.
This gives 0.50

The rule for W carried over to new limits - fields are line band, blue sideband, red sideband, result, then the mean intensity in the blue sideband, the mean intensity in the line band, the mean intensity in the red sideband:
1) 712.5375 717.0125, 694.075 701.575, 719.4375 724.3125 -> 0.36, 31.9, 19.8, 26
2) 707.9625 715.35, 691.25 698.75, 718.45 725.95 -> 0.22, 28.6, 22.6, 27.2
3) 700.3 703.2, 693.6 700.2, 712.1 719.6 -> -0.23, 31.1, 35.5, 21.7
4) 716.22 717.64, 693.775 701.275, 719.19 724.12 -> 0.23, 31.5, 21.7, 25.9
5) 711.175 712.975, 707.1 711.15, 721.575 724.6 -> 0.06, 25.5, 24.6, 27.8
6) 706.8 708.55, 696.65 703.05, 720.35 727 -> 0.09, 33.8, 29.8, 29.1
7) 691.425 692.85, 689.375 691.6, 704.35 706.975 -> 0.04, 22.9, 23.3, 33.8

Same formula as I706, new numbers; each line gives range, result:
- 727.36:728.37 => 35.5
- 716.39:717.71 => 21.9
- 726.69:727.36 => 34.9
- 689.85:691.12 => 22.5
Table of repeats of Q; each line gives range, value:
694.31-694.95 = 29.7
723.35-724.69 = 28.8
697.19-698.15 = 32.2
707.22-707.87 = 30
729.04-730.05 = 37.7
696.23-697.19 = 30.7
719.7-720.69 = 23.4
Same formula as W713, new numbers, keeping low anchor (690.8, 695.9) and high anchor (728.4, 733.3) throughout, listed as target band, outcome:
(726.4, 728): 0.165 nm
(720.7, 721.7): 0.344 nm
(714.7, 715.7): 0.399 nm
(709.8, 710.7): 0.295 nm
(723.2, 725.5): 0.504 nm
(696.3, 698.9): -0.376 nm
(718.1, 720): 0.576 nm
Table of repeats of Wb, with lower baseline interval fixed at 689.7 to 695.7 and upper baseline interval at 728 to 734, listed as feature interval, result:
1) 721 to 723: 0.38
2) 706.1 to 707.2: 0.17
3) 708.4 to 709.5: 0.28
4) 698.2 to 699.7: -0.19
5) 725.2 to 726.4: 0.16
